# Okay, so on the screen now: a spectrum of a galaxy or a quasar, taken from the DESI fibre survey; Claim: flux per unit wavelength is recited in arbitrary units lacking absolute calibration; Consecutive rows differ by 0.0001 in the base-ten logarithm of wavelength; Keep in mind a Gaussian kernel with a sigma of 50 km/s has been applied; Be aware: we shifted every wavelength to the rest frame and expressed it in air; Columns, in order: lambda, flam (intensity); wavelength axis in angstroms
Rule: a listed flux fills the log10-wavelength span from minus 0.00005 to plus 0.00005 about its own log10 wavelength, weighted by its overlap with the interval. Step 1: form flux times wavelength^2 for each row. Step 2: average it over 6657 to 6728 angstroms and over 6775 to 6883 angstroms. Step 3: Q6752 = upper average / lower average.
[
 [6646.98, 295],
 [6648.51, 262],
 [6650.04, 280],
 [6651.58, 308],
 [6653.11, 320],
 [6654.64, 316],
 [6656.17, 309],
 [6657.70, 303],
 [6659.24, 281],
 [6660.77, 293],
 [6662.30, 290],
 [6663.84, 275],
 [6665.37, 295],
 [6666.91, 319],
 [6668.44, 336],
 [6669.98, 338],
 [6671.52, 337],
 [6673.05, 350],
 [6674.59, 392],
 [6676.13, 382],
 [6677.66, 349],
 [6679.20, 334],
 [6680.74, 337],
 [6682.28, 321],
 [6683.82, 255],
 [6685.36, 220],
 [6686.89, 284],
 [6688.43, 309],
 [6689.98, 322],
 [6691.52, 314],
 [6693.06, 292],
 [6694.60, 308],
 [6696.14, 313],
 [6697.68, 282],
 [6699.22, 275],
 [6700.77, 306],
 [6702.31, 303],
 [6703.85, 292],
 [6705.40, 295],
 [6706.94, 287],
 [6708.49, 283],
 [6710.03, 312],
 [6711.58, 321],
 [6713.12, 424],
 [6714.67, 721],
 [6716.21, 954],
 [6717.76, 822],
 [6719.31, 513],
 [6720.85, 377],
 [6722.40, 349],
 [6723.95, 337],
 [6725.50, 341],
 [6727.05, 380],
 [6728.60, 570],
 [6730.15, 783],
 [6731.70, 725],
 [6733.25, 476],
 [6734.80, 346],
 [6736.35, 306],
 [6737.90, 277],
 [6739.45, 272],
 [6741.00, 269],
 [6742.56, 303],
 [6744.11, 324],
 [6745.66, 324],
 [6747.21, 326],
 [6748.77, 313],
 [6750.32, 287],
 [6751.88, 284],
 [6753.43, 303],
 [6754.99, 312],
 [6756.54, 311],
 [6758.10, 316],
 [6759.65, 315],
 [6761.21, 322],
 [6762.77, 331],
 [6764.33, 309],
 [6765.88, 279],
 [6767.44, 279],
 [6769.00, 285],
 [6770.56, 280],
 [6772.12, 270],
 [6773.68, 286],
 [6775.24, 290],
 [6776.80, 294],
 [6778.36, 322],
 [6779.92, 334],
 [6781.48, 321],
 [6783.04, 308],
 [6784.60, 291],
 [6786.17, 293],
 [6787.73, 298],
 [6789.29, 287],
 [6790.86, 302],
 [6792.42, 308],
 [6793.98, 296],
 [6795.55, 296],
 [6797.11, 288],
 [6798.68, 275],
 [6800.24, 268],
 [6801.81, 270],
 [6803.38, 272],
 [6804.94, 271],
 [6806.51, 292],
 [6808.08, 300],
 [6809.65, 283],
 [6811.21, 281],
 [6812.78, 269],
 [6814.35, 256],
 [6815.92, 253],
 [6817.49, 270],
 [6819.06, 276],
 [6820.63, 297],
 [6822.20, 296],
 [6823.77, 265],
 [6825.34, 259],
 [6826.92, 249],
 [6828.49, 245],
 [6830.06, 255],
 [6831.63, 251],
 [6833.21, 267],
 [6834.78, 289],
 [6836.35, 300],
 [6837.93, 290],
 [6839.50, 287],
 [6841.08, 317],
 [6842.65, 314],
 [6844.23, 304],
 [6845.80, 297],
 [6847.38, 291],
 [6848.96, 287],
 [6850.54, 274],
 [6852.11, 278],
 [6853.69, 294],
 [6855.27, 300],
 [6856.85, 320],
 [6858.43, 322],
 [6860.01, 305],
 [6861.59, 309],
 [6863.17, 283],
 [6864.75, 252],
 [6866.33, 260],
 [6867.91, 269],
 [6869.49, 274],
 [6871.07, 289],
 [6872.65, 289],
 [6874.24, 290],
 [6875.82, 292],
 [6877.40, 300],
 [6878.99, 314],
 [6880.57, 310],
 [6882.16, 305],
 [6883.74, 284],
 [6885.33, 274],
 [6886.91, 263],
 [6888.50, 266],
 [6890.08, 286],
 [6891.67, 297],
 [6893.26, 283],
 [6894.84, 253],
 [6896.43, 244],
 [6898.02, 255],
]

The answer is 0.84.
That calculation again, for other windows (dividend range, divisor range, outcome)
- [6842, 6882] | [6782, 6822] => 1.05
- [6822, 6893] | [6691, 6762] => 0.78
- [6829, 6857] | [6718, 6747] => 0.73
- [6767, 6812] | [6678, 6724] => 0.81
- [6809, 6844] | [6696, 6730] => 0.68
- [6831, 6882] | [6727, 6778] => 0.88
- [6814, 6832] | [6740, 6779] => 0.90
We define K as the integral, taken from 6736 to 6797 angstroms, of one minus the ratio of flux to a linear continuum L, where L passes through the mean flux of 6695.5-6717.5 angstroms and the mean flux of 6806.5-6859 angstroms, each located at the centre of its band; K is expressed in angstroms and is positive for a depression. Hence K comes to 7.2 angstroms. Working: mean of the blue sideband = 394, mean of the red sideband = 283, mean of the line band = 300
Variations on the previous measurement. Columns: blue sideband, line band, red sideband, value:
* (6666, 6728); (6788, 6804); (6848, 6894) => 1.7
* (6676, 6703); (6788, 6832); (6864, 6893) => 2.2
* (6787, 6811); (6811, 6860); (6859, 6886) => 0.8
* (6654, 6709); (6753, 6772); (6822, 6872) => -0.4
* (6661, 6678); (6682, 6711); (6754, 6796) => 2.7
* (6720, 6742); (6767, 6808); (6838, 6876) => 7.7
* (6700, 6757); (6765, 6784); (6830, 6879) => 3.3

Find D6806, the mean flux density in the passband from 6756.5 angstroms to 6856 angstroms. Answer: 288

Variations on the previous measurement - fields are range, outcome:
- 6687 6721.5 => 390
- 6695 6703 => 296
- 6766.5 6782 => 295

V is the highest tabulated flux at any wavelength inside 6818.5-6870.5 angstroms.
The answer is 322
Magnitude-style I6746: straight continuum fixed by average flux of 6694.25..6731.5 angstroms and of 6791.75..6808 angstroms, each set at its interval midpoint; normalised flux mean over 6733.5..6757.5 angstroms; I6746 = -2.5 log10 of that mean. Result 0.21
